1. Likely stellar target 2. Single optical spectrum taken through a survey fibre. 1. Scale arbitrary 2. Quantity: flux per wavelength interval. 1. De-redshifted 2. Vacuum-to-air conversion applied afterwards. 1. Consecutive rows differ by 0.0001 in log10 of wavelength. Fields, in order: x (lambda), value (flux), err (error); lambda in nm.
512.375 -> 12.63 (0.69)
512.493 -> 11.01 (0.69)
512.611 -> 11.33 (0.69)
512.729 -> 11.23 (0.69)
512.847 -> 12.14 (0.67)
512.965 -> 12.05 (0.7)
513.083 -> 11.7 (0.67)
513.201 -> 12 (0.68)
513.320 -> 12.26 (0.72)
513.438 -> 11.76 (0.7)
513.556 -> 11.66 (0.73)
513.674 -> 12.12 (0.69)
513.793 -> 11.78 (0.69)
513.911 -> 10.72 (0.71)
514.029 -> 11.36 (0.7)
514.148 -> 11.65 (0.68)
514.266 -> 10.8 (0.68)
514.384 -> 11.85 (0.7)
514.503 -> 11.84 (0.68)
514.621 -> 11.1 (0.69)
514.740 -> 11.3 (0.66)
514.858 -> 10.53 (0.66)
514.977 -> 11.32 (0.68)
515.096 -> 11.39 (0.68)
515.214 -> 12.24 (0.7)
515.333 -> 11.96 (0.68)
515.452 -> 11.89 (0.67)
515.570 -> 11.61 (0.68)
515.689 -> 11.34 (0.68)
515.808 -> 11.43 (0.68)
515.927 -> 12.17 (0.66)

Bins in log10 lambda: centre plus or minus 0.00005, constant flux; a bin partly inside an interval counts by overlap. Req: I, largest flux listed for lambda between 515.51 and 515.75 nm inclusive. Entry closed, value 11.61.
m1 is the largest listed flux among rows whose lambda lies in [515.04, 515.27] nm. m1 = 12.24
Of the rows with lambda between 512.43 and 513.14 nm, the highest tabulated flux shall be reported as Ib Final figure 12.14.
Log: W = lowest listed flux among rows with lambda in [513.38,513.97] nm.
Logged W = 10.72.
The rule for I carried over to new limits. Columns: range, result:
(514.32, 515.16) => 11.85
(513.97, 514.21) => 11.65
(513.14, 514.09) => 12.26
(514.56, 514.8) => 11.3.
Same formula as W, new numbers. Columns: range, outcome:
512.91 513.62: 11.66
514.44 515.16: 10.53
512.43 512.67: 11.01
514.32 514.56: 11.84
